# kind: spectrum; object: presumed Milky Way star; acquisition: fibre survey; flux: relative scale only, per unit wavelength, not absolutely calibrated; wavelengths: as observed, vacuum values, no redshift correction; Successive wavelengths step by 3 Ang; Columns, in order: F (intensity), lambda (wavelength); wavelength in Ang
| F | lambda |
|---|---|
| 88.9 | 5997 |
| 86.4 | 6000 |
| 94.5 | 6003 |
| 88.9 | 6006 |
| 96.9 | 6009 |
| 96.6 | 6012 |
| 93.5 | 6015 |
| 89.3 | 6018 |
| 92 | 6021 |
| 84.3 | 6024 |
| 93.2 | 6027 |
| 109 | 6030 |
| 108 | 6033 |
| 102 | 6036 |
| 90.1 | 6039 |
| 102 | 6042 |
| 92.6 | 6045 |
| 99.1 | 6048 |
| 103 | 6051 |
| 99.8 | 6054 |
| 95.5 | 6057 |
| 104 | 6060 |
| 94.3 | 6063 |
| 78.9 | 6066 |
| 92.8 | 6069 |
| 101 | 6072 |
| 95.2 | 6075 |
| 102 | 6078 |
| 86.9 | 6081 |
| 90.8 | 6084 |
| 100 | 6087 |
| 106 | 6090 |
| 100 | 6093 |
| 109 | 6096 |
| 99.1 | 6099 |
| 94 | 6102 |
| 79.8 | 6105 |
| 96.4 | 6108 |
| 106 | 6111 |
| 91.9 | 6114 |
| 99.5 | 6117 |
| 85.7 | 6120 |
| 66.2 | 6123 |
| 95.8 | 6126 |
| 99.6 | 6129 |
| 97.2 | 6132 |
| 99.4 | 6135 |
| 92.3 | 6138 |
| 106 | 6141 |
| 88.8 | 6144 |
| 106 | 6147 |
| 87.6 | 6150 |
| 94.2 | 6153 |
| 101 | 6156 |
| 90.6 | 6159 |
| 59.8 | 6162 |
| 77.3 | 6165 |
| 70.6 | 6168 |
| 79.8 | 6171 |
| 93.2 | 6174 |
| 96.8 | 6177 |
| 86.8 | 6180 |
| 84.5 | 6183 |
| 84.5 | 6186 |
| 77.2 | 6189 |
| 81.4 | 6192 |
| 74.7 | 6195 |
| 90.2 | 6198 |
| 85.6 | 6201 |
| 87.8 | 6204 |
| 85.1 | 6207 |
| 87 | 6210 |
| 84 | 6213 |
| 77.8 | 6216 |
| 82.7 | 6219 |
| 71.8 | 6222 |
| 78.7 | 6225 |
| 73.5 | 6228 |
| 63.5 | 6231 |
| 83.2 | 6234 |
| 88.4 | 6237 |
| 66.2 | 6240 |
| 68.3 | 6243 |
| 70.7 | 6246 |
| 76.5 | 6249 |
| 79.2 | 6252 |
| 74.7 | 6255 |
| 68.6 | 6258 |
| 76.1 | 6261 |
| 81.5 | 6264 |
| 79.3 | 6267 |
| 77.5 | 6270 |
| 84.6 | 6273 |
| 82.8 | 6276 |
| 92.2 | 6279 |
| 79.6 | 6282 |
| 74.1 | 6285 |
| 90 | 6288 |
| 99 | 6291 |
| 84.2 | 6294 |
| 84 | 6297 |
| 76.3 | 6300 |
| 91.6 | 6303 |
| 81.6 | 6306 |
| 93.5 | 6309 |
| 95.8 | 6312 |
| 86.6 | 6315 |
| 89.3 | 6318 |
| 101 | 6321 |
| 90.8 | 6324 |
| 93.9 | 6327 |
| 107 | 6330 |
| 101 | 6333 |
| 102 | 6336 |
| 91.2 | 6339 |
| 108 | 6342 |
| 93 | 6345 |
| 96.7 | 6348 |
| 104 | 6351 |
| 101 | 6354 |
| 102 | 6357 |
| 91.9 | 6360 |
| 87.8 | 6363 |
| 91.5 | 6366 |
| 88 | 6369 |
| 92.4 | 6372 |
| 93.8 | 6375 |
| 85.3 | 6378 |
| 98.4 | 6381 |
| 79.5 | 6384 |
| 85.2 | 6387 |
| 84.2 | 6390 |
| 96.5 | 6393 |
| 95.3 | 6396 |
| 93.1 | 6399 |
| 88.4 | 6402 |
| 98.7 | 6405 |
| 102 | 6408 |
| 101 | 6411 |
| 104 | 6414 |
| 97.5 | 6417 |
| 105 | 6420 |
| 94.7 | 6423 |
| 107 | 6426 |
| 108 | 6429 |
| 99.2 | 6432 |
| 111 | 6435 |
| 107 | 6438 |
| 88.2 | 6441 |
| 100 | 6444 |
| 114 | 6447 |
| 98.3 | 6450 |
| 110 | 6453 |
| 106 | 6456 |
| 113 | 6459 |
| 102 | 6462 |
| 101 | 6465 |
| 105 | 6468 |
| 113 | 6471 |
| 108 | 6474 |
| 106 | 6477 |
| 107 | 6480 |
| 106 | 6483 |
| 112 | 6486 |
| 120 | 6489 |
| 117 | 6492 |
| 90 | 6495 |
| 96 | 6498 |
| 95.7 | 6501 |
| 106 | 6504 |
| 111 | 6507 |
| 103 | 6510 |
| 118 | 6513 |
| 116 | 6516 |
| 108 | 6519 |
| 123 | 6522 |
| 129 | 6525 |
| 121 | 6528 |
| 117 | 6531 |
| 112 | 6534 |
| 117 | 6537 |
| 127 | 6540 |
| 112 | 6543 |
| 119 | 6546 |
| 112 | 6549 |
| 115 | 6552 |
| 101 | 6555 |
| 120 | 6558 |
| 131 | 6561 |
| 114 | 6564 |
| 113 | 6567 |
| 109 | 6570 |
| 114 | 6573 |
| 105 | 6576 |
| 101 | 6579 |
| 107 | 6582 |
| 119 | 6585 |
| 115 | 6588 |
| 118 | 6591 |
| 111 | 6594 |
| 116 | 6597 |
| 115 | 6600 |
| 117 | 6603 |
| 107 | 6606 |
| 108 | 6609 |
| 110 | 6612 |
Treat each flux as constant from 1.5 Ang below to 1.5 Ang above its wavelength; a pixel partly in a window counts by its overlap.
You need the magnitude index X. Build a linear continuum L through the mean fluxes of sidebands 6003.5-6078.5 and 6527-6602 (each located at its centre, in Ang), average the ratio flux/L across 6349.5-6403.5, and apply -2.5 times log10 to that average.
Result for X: 0.17 mag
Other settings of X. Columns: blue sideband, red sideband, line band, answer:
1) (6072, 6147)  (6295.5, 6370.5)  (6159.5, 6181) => 0.18 mag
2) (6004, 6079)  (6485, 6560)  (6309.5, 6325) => 0.14 mag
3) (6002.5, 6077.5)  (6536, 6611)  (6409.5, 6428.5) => 0.07 mag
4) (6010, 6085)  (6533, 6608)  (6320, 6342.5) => 0.07 mag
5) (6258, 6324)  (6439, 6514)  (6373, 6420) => 0.04 mag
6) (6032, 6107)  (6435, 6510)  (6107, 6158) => 0.04 mag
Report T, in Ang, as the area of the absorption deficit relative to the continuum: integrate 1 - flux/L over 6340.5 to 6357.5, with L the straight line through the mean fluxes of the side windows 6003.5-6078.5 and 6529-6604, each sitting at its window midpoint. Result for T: 1.0 Ang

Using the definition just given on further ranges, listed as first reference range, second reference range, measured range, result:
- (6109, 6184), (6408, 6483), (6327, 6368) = 0.7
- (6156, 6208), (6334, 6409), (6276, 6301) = 1.2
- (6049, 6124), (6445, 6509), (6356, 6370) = 1.5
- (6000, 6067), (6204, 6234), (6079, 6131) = -3.1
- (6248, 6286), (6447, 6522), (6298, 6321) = -1.1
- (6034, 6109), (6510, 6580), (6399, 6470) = 5.4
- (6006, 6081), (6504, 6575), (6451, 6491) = 1.6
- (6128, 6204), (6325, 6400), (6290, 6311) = 1.2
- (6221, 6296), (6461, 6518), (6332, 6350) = -2.0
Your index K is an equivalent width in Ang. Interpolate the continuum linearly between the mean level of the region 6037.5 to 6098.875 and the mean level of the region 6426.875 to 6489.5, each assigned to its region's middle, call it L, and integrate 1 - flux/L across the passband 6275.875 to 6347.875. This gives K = 8.0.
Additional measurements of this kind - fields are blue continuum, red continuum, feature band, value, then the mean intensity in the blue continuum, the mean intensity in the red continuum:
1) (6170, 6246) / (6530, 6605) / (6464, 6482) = -0.2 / 81.1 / 114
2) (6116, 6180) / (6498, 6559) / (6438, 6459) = 0.9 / 89.7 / 114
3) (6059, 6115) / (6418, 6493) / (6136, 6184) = 4.7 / 96.2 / 106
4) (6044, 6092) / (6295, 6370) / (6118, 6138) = 1.0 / 96.4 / 94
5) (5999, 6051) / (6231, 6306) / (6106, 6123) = -0.6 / 95.5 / 80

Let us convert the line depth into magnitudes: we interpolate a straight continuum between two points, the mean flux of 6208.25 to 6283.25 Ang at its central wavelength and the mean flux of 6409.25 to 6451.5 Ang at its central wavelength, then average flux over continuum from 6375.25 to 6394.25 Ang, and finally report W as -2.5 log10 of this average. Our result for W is 0.09 mag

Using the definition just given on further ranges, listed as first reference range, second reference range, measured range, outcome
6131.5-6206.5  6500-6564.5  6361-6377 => 0.14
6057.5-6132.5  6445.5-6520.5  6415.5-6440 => 0.02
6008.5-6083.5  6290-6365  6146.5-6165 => 0.09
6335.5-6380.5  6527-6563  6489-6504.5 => 0.09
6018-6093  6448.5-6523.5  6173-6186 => 0.12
